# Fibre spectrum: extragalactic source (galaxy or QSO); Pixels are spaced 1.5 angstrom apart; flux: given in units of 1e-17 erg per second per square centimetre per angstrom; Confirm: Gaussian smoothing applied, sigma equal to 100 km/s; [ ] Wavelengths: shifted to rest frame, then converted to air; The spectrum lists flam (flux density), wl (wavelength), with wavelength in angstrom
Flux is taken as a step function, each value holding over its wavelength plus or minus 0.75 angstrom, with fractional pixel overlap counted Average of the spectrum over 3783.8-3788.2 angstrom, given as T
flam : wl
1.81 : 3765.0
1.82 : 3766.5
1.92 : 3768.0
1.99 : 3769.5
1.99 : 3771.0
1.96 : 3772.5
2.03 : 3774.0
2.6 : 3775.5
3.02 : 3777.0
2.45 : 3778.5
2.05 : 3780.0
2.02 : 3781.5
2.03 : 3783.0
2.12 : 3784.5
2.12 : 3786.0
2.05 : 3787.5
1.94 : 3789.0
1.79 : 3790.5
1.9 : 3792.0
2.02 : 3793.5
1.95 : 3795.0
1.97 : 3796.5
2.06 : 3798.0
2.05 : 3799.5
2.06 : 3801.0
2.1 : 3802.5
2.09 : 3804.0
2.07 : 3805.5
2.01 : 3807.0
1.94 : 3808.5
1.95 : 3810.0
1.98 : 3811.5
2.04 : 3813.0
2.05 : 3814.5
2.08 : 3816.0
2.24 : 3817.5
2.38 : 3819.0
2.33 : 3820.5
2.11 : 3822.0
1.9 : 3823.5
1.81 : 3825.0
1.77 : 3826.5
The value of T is 2.1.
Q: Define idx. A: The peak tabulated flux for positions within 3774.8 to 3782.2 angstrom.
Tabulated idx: 3.02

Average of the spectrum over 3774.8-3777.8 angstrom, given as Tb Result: 2.81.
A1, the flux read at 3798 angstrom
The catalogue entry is 2.06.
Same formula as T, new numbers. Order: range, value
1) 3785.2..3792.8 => 1.96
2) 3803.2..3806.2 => 2.08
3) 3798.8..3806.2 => 2.07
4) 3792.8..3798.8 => 2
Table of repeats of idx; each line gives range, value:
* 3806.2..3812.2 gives 2.01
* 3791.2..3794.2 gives 2.02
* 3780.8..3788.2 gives 2.12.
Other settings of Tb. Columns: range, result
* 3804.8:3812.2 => 1.99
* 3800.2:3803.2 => 2.08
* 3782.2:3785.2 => 2.07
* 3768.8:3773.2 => 1.98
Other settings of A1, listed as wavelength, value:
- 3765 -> 1.81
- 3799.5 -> 2.05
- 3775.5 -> 2.6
